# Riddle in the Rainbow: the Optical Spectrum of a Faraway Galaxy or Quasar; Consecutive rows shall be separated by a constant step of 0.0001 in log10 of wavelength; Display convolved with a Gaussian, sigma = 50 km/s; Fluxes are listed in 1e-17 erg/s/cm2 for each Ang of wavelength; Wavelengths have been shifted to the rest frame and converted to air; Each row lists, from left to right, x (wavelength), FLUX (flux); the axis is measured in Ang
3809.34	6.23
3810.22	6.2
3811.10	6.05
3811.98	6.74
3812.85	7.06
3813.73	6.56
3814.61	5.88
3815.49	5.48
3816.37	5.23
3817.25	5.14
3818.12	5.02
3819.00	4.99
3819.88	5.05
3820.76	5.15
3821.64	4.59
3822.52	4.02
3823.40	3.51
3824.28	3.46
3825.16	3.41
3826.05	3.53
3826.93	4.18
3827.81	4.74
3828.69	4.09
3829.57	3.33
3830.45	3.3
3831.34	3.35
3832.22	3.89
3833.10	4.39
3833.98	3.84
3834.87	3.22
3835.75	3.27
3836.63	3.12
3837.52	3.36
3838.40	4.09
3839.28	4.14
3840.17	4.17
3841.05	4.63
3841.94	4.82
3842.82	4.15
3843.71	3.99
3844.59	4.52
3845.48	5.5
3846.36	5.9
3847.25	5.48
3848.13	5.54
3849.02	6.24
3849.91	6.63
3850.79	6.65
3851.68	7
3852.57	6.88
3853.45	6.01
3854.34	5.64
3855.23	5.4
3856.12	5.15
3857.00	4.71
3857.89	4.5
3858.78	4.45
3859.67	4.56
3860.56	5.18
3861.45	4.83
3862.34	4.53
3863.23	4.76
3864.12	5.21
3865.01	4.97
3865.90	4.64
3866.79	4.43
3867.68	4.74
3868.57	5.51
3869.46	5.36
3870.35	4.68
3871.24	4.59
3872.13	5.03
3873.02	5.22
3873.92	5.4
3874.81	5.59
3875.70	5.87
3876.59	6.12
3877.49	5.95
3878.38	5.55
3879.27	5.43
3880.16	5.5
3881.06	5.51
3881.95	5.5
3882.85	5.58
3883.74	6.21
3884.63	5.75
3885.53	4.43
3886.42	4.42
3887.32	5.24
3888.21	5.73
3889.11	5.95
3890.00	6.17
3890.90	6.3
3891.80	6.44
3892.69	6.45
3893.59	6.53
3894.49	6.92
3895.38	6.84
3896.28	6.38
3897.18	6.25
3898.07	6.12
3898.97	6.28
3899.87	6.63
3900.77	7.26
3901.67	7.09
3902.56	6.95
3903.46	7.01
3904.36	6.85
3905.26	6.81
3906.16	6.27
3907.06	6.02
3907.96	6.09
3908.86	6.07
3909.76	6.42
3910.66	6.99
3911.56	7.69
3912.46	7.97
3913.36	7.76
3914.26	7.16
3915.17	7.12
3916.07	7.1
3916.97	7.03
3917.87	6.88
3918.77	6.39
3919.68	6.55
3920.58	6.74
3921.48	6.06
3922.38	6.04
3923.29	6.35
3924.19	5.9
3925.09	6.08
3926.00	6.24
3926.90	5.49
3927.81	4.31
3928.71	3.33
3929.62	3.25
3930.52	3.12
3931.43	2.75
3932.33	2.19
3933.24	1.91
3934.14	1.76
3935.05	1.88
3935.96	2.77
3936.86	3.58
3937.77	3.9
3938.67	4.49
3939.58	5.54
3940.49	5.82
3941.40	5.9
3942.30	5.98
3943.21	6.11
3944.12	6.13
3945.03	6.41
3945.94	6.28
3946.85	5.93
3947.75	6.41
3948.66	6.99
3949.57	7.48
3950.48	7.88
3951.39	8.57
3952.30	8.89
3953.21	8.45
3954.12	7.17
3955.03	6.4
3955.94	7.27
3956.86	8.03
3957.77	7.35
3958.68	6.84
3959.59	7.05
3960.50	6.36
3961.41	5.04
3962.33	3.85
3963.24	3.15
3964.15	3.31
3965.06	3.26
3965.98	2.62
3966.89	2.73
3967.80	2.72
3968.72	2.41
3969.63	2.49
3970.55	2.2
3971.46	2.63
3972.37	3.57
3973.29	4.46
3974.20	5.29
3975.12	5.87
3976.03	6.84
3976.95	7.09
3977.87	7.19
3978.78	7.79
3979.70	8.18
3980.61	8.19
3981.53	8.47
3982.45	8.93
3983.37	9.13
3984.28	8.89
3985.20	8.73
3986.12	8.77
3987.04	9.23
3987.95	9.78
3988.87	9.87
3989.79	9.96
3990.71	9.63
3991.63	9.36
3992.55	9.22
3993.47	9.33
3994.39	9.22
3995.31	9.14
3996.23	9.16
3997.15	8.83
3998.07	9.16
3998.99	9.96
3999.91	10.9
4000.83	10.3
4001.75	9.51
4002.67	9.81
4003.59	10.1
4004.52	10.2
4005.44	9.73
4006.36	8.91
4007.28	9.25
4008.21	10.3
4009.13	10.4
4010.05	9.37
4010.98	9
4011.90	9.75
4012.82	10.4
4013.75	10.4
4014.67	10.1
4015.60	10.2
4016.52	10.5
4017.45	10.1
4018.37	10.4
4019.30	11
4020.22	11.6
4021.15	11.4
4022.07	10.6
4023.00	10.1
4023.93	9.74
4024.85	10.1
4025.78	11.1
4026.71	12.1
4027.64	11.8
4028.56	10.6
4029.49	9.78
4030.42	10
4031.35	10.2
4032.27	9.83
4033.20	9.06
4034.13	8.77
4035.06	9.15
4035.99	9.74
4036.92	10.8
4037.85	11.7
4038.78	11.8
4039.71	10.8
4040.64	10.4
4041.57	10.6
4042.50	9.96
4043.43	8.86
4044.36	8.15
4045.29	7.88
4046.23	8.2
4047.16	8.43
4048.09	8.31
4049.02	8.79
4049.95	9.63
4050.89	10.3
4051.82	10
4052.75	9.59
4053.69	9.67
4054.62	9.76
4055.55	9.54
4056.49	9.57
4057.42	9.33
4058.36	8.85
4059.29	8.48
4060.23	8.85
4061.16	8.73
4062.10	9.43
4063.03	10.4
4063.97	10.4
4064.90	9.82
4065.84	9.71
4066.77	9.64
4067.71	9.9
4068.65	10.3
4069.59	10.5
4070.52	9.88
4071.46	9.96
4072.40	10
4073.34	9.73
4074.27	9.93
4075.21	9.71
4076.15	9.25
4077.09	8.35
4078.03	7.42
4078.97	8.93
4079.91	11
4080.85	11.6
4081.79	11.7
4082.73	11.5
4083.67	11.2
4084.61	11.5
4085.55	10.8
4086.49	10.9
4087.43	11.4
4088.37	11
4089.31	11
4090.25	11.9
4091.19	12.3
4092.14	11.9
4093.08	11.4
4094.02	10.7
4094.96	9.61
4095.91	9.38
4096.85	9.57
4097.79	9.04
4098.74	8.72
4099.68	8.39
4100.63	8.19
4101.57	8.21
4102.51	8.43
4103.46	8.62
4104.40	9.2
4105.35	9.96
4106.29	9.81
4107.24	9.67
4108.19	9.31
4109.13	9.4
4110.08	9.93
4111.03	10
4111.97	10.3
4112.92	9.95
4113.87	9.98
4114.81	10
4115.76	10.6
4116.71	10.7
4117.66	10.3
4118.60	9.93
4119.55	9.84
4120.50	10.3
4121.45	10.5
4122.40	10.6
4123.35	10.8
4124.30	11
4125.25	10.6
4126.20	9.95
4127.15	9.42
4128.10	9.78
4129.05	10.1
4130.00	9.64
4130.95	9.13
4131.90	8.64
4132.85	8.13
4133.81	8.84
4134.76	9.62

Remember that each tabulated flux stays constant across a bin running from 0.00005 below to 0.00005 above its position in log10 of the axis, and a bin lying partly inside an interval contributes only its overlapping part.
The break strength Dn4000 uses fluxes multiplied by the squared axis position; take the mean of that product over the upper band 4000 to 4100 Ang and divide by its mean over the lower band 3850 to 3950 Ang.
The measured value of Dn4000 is 1.92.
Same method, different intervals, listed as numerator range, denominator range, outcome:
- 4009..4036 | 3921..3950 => 2.19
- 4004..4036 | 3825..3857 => 2.38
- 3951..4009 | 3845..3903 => 1.39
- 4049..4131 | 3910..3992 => 1.76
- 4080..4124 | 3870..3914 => 1.85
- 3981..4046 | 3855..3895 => 1.98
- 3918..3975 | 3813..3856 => 1.14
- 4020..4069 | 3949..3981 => 1.81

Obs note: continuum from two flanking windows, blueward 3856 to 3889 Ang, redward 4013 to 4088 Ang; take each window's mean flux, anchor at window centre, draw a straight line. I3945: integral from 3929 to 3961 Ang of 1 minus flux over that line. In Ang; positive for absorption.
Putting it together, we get 7.1 Ang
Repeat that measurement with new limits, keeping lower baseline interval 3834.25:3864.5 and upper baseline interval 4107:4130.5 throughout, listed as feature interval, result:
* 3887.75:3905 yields -2.0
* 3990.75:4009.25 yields -4.2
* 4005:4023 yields -4.6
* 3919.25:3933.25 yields 3.4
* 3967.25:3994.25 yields 1.4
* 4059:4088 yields -2.5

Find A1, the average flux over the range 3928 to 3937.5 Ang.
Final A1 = 2.72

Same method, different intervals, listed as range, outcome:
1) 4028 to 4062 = 9.56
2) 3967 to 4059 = 9.06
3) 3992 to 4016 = 9.71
